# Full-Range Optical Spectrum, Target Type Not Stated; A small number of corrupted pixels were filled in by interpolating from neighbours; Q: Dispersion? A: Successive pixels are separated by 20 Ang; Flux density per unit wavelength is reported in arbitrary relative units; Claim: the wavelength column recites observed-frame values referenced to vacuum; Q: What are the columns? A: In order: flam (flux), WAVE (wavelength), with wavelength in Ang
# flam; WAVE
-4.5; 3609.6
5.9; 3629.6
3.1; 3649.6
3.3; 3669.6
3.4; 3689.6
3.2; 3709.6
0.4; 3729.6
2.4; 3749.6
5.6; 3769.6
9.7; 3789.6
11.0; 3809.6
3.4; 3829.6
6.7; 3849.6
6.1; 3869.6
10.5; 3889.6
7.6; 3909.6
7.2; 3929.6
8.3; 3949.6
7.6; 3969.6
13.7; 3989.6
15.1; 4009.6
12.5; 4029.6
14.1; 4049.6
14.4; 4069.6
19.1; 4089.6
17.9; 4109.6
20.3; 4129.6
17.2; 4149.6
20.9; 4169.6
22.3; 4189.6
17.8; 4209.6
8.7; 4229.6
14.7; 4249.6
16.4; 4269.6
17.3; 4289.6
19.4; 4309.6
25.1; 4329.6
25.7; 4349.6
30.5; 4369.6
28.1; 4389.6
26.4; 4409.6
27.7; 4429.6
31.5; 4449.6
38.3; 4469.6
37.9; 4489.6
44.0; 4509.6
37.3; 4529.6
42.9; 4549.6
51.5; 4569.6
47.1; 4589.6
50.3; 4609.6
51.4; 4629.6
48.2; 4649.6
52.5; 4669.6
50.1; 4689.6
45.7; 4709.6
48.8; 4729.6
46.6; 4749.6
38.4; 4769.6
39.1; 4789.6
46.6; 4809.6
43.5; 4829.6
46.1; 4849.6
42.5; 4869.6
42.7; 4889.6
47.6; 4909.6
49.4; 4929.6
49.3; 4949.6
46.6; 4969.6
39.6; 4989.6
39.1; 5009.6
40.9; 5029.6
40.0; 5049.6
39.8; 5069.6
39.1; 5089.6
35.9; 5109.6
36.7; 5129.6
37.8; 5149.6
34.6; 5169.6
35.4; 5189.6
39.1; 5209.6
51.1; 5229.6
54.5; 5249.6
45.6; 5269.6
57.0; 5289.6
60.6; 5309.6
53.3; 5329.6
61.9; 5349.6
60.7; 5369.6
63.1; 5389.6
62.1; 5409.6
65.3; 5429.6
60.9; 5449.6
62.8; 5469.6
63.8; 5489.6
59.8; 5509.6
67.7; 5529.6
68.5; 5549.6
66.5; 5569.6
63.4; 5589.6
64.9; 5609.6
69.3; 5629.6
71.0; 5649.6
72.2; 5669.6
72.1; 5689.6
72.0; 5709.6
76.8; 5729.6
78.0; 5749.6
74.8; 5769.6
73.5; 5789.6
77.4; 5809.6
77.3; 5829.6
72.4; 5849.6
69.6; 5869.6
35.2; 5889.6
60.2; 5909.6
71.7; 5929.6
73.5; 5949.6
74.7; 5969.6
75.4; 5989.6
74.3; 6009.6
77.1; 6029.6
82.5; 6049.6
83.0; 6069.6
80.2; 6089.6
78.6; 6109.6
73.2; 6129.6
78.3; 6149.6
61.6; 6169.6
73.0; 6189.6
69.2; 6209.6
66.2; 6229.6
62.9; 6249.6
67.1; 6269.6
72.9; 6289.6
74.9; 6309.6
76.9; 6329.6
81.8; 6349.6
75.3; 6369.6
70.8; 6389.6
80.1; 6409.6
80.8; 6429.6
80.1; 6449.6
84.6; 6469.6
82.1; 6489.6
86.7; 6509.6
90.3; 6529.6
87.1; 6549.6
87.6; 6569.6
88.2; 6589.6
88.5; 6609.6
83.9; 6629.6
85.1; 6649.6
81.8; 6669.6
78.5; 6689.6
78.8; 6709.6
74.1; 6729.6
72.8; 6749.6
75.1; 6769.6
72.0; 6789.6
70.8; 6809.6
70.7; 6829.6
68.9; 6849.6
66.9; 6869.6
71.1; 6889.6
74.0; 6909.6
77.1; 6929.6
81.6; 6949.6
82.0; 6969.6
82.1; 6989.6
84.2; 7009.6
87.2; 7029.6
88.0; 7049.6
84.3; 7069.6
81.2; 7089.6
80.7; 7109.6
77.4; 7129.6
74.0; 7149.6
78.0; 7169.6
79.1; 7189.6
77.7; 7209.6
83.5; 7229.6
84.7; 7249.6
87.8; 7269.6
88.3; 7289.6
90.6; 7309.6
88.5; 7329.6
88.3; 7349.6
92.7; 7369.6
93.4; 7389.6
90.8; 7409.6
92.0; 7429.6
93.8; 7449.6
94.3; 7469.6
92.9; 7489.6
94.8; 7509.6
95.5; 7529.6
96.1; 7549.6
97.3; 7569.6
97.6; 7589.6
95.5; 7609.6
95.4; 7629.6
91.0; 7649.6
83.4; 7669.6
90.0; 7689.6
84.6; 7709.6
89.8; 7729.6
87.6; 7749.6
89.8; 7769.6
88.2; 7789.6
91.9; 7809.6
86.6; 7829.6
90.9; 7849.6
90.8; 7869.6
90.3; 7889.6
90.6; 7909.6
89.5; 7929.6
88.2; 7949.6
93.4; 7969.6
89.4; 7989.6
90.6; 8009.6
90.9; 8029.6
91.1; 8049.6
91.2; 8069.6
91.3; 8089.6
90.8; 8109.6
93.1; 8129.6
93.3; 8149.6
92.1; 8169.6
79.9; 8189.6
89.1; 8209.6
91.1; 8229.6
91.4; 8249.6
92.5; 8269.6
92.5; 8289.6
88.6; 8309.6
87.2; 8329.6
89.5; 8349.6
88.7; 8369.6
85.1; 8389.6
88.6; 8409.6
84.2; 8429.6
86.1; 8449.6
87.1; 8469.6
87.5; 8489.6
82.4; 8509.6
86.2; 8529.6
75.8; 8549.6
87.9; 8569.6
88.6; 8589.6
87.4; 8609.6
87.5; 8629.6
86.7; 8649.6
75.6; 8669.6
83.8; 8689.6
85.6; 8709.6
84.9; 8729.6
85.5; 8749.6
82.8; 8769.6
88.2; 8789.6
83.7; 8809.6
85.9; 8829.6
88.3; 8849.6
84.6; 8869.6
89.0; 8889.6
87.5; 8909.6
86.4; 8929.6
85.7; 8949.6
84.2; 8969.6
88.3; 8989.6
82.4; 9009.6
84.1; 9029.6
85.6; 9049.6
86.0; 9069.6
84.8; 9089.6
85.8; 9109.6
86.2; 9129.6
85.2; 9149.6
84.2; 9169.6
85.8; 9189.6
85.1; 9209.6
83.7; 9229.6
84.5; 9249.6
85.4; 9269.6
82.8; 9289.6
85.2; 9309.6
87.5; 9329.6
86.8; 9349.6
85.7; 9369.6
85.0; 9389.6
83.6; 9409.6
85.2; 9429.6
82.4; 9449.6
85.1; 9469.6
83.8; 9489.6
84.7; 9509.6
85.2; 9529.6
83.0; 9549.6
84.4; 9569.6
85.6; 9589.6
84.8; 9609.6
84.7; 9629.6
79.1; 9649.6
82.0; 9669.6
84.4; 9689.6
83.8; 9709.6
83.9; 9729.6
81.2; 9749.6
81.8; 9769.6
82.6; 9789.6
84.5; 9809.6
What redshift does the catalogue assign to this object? 0.000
